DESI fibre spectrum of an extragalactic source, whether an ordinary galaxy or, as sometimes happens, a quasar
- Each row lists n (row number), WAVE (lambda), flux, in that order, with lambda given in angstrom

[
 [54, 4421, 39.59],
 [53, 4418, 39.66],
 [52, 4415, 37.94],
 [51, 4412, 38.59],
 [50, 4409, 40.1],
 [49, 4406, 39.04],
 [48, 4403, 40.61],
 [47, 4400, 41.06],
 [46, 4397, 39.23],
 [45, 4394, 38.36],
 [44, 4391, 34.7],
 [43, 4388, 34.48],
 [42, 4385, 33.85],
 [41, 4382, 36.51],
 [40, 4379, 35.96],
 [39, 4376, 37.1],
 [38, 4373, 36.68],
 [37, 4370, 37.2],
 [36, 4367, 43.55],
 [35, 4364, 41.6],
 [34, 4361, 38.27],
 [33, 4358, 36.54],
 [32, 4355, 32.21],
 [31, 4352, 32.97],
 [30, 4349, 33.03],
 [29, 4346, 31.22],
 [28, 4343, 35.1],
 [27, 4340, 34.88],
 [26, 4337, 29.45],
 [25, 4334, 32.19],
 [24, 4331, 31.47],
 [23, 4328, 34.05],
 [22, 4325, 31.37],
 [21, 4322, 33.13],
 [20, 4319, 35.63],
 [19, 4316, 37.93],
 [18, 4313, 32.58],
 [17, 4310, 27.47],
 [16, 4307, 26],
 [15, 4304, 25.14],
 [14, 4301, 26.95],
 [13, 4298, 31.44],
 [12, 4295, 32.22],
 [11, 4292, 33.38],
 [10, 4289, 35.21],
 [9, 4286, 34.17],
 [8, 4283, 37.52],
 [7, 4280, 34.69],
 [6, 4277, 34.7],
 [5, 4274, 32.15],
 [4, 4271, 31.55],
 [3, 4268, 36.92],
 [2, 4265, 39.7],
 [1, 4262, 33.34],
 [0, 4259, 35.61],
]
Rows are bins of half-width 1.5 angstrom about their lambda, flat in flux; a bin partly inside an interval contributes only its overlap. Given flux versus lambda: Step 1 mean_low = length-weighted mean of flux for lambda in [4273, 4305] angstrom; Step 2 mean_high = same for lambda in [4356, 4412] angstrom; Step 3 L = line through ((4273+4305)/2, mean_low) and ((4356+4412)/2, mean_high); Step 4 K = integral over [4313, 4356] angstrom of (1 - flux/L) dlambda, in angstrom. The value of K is 2.4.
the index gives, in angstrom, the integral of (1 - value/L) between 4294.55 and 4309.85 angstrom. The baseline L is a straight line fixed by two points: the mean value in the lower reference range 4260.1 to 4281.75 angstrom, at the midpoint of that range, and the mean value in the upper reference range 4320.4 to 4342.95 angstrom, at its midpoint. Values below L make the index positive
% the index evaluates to 2.6 angstrom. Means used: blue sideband 34.8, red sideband 32.6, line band 28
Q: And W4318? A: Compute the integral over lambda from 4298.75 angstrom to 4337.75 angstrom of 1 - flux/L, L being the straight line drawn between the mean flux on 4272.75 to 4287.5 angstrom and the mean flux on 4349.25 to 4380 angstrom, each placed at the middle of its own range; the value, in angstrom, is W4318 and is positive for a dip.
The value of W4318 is 5.1 angstrom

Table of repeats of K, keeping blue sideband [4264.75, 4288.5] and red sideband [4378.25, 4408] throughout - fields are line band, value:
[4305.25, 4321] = 1.7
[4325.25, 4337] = 1.3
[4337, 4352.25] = 1.4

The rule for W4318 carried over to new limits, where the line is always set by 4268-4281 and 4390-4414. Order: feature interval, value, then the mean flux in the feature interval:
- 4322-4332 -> 0.95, 32.5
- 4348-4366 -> 0.52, 36.1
